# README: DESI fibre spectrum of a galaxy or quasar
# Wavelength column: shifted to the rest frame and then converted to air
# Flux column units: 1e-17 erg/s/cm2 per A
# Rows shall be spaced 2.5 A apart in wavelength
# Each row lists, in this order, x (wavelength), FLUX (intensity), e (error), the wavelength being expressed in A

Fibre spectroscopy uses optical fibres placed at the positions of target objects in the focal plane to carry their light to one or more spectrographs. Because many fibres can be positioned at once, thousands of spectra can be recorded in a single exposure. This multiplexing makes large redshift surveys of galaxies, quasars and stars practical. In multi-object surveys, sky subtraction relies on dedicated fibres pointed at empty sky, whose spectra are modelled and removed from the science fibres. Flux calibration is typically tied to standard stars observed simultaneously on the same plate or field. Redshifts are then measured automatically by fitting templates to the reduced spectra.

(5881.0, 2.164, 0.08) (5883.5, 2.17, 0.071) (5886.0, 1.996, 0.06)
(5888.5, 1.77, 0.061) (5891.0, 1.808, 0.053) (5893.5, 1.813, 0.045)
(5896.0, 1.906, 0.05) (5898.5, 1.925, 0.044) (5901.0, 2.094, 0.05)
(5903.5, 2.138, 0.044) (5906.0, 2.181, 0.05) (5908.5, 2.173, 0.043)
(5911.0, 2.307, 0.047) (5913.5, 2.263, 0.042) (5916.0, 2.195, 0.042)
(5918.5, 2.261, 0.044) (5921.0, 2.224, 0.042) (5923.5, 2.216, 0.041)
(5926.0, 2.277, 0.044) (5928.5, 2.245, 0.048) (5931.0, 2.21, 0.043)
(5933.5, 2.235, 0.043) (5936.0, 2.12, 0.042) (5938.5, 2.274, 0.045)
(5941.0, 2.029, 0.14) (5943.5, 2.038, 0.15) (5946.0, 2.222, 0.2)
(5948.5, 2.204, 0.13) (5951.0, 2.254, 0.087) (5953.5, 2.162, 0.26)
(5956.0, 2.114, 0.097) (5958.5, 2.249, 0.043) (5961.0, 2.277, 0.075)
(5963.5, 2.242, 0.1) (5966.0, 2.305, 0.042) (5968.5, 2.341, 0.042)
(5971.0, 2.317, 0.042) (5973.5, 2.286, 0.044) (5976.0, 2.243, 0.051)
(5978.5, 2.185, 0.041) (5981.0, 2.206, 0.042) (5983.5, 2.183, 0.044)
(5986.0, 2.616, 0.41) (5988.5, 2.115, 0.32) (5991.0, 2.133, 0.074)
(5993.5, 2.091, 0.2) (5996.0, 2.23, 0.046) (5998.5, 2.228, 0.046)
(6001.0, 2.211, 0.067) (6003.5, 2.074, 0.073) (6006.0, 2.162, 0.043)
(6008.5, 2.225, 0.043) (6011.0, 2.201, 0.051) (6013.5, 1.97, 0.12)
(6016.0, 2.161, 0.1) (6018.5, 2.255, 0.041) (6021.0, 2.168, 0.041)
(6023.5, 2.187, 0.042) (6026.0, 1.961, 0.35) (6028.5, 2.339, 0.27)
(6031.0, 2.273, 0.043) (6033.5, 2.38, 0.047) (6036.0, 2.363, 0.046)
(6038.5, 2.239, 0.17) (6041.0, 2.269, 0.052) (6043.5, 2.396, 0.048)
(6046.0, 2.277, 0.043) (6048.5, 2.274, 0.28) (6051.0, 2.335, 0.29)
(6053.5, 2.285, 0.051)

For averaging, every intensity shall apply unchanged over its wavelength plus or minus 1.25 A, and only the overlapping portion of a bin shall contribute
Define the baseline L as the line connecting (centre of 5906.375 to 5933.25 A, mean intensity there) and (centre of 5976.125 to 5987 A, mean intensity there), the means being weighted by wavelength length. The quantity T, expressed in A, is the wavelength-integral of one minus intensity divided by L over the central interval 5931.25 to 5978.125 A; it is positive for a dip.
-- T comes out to 1.0 A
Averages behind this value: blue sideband 2.24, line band 2.22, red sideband 2.28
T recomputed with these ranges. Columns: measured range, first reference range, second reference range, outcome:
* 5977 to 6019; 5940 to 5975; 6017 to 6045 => 0.9 A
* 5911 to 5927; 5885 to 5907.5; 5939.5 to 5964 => -1.5 A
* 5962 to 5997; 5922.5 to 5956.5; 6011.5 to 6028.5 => -1.4 A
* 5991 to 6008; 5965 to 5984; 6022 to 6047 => 0.7 A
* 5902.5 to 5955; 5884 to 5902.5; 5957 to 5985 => -3.3 A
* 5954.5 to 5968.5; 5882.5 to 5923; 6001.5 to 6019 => -0.9 A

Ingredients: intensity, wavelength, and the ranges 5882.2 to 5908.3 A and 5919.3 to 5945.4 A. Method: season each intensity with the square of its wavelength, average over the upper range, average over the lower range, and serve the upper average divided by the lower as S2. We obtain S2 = 1.1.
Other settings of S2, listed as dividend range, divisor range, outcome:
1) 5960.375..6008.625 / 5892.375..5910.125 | 1.13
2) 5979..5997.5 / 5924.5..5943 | 1.03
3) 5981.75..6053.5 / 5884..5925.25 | 1.11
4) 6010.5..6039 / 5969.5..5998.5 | 1.00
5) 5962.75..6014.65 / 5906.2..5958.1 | 1.03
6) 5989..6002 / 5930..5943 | 1.02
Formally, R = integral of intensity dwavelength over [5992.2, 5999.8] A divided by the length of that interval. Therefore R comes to 2.18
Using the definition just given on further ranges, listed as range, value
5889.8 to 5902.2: 1.91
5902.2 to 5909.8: 2.16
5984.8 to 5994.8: 2.24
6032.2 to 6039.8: 2.33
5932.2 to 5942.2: 2.17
